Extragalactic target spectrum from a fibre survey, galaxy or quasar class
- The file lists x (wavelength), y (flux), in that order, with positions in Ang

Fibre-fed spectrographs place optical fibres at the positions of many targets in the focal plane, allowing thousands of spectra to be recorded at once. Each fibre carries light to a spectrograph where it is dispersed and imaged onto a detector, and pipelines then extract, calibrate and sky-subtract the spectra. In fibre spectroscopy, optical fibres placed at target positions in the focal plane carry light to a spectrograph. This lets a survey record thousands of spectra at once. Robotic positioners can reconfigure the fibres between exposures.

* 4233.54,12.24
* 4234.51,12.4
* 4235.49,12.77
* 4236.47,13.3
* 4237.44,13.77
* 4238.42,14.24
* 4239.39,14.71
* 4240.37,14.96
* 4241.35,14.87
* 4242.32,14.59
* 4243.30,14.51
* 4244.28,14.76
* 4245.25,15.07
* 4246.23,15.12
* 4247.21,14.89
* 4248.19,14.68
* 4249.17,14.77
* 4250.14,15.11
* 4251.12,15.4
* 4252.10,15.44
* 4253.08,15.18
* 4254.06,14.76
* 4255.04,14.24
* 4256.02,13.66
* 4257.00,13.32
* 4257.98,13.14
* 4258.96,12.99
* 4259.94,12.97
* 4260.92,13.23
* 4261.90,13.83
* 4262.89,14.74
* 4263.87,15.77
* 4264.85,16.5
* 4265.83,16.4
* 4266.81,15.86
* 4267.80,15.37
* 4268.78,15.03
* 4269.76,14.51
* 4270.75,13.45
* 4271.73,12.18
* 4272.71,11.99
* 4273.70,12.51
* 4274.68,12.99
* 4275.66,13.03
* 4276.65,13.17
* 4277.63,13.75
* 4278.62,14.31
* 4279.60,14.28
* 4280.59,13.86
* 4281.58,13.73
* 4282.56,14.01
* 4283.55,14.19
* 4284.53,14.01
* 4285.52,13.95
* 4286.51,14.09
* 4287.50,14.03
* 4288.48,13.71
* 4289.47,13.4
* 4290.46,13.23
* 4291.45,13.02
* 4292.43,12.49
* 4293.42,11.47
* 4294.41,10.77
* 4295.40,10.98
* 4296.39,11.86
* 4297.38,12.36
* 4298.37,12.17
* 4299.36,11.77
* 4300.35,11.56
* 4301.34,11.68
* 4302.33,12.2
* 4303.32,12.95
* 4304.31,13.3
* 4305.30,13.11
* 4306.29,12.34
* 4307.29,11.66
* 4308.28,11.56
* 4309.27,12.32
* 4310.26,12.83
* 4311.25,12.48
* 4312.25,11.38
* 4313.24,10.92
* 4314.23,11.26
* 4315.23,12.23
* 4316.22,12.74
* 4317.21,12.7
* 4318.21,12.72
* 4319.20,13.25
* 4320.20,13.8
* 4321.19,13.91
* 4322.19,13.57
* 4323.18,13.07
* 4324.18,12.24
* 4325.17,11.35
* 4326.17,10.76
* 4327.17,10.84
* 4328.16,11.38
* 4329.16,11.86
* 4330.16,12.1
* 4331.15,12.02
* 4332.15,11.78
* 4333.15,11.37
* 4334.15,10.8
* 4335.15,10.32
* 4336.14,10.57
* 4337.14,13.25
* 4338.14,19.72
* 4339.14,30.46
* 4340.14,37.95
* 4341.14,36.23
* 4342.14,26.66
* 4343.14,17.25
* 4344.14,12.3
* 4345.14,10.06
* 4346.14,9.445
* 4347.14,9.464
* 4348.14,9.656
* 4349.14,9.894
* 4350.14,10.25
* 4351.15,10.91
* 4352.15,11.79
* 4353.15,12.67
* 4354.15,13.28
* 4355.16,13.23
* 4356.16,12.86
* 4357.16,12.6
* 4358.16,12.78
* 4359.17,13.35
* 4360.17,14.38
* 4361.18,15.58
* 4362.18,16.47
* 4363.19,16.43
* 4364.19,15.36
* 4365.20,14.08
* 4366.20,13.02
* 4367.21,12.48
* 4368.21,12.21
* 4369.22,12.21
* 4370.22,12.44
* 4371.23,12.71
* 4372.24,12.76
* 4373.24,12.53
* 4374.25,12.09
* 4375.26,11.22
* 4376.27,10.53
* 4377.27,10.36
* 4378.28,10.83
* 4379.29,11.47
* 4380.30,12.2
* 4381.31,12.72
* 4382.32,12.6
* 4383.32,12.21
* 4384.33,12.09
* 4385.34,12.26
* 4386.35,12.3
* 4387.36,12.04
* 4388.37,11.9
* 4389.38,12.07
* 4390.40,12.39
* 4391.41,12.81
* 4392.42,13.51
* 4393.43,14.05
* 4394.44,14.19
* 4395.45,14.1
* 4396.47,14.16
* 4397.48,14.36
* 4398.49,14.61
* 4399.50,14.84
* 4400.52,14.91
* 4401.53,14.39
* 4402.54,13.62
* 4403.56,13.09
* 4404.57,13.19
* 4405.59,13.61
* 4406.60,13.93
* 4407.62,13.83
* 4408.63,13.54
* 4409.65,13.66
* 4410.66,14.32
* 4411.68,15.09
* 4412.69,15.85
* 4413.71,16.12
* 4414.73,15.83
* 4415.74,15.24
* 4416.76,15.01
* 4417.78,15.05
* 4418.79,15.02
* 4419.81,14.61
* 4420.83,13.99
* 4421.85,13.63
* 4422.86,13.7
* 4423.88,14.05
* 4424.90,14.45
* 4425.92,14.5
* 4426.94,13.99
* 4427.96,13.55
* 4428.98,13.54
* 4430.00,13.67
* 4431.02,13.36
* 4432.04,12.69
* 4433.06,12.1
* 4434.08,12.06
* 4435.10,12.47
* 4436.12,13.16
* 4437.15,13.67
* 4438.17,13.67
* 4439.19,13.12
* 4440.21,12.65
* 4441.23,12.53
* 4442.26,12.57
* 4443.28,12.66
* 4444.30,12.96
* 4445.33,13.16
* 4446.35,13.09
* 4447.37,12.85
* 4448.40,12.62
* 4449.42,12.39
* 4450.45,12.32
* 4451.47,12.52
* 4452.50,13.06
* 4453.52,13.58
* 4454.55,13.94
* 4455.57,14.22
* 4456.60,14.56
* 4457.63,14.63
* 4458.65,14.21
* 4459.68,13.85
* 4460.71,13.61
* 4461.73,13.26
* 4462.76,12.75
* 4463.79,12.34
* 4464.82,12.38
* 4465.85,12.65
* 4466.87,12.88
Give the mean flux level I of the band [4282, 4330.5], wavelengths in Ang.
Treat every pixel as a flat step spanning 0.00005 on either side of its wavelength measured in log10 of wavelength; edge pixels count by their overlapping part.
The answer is 12.5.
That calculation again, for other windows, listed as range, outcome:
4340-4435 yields 13.8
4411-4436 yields 14.1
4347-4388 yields 12.5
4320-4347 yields 15.3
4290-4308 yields 12.2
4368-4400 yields 12.6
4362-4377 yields 13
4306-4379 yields 13.5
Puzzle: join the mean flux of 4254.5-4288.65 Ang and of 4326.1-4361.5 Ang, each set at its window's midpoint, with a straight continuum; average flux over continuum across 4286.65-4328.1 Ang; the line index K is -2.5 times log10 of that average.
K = 0.15 mag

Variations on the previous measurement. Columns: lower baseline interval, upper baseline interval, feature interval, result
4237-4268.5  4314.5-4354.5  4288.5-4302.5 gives 0.19 mag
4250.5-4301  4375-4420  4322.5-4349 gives -0.11 mag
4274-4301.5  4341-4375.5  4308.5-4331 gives 0.08 mag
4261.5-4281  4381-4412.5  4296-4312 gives 0.14 mag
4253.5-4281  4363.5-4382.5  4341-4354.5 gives -0.08 mag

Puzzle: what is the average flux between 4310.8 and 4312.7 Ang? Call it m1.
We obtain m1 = 11.9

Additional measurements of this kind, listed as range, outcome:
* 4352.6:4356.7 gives 13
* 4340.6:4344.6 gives 23.4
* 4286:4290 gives 13.8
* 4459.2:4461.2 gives 13.7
